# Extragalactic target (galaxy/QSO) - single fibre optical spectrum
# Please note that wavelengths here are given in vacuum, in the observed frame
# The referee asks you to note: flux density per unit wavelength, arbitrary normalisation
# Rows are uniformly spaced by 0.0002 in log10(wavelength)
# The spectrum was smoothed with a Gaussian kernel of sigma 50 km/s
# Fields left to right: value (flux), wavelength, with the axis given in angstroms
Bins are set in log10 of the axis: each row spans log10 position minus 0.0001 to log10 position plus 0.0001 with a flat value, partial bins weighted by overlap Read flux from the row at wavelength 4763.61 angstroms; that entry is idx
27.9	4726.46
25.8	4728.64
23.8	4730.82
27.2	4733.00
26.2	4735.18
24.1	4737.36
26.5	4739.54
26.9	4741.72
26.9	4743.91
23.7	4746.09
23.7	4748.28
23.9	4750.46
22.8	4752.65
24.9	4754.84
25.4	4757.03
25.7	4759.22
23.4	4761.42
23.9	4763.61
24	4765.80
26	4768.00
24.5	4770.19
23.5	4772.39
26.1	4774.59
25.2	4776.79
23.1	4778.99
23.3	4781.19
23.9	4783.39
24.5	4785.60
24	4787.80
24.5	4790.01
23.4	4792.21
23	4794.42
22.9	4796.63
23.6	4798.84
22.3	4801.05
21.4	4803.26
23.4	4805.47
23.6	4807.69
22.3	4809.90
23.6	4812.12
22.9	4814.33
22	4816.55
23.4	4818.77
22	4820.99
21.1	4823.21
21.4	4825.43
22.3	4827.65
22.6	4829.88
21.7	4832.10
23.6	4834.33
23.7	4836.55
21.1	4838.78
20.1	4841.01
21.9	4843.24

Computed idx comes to 23.9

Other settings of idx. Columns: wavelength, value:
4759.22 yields 25.7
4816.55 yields 22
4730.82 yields 23.8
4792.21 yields 23.4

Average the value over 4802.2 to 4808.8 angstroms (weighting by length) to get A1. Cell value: 22.8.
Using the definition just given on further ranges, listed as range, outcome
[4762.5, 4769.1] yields 24.7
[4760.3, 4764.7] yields 23.6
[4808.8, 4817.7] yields 22.7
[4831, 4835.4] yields 22.6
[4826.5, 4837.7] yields 22.8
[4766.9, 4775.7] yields 25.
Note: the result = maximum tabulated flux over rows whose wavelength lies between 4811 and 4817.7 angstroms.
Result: 23.6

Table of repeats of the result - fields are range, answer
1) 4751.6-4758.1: 25.4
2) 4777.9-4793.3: 24.5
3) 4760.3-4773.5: 26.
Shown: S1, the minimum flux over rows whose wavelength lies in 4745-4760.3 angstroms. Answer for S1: 22.8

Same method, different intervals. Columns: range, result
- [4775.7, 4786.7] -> 23.1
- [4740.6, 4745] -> 26.9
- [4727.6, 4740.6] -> 23.8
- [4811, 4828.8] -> 21.1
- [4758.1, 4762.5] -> 23.4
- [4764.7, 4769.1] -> 24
